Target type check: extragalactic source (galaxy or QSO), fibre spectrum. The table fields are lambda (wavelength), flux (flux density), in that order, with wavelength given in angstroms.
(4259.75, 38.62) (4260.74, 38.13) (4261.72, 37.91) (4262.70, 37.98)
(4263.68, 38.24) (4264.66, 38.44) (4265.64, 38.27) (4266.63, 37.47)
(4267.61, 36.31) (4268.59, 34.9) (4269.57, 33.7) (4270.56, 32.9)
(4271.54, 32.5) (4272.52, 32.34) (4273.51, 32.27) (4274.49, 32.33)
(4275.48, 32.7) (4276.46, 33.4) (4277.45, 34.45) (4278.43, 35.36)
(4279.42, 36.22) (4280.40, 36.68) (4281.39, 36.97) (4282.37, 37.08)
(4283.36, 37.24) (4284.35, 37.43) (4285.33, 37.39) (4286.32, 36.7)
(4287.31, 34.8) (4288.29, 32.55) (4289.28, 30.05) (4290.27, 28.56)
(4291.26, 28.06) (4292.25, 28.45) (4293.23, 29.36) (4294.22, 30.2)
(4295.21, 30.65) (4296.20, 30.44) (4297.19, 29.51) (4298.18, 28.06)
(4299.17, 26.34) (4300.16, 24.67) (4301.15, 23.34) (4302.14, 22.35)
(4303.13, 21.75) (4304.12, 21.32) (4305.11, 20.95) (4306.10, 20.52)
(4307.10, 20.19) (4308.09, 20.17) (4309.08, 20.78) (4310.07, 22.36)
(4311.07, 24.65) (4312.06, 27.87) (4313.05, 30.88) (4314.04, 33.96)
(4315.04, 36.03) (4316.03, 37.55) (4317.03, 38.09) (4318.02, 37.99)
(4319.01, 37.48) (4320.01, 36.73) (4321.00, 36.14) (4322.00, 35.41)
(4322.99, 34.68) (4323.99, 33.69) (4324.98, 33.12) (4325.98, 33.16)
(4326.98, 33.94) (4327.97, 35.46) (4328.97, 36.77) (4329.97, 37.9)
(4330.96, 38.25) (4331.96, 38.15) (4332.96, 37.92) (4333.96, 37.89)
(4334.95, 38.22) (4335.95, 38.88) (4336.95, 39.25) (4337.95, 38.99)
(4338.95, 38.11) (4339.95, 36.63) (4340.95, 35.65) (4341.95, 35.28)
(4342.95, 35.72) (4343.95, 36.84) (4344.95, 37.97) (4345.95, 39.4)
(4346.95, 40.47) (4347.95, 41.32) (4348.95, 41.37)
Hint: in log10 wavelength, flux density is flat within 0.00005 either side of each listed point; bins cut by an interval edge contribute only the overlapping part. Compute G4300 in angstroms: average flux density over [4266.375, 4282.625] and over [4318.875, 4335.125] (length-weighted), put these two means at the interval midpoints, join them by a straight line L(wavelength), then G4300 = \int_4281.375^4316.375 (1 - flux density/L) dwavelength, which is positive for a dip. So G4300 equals 6.5 angstroms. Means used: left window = 34.5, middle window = 28.7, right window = 36.1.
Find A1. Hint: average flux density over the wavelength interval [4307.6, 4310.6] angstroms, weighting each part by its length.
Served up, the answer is 21.1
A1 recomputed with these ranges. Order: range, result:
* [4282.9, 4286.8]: 37.2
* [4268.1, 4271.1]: 33.8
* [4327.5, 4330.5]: 36.8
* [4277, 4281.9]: 36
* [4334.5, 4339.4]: 38.7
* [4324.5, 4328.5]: 33.9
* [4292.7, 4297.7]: 30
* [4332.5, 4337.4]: 38.4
